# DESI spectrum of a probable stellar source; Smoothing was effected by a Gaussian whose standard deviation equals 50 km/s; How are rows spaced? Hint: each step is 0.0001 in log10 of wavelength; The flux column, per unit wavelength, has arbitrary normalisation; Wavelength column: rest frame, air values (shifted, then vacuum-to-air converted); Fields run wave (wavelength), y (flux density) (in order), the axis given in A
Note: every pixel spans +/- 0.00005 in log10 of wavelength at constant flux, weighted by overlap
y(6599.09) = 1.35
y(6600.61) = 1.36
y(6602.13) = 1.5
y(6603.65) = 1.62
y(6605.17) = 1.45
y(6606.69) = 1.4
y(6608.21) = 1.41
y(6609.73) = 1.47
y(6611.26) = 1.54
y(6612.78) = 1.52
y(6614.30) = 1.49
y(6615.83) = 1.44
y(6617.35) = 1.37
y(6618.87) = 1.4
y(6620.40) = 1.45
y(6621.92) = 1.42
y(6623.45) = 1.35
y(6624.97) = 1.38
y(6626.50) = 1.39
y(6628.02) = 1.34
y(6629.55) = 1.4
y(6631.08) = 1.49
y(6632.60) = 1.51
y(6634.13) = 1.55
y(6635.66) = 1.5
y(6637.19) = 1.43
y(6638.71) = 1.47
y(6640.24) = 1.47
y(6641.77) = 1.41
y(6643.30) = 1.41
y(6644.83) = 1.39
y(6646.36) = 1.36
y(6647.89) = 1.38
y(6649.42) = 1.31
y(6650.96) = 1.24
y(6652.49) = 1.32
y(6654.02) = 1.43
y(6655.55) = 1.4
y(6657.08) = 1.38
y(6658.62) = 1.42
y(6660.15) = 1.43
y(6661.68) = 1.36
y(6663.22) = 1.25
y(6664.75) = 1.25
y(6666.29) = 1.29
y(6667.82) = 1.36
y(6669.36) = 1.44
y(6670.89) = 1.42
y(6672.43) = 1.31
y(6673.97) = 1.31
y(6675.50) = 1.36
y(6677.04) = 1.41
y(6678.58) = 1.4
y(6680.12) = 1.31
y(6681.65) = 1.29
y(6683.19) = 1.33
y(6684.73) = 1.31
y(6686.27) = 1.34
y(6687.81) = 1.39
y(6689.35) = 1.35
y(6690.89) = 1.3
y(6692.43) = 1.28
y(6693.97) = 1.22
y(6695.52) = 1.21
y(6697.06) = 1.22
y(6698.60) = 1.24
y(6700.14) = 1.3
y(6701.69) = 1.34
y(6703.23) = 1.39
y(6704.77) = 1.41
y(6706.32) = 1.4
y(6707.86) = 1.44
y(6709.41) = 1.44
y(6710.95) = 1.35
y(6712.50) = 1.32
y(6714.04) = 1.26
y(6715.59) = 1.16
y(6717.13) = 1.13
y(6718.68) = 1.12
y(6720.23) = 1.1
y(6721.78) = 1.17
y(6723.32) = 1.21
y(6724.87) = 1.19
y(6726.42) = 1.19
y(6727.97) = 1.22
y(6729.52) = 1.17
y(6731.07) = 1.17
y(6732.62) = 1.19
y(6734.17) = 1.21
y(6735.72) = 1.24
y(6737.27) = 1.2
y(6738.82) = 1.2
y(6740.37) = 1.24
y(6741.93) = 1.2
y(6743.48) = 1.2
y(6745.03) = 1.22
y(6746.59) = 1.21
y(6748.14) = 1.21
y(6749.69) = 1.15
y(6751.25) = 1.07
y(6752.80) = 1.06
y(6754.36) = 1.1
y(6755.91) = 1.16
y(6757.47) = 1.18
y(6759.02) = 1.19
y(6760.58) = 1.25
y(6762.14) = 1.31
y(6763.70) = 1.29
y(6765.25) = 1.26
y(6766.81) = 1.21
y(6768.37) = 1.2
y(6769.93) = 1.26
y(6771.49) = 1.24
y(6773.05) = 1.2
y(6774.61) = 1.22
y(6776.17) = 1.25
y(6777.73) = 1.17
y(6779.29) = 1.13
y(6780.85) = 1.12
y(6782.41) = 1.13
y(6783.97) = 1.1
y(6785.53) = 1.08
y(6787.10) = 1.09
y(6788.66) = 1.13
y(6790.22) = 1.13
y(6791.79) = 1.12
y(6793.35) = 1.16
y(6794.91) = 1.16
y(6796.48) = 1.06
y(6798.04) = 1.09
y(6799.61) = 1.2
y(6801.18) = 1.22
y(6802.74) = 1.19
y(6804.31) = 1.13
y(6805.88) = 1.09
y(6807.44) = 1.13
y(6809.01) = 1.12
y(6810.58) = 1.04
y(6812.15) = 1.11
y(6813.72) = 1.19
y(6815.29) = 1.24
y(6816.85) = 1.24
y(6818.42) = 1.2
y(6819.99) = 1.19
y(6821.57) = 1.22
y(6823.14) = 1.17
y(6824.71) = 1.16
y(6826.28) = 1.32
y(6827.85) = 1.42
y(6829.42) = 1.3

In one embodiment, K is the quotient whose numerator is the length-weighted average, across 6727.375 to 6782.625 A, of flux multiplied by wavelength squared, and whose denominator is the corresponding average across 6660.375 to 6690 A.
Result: 0.9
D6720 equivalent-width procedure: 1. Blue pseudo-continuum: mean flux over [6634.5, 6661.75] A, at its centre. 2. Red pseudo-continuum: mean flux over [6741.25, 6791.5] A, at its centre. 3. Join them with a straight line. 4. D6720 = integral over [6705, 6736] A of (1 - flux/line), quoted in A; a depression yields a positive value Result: 0.7 A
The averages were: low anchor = 1.4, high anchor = 1.18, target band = 1.24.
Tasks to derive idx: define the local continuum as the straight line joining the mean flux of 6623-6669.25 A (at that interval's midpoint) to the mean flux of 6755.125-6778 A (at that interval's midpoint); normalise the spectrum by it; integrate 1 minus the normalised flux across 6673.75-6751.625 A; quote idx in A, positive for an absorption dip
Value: 2.4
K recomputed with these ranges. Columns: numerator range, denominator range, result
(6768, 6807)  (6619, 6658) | 0.86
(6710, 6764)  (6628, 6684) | 0.89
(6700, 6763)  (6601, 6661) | 0.89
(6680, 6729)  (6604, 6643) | 0.91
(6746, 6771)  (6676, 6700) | 0.93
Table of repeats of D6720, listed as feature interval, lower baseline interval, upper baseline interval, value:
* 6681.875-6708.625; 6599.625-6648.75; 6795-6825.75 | 0.2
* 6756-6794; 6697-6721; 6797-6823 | 0.7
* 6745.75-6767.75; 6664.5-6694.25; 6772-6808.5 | 0.2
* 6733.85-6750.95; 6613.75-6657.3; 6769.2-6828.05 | 0.6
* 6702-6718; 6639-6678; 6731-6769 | -0.7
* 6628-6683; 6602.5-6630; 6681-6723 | -0.6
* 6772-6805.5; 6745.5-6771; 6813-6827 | 1.6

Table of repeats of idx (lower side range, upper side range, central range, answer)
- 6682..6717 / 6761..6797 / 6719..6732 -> 0.96 A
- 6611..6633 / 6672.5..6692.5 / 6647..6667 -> 0.48 A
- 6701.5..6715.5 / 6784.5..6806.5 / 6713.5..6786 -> 3.77 A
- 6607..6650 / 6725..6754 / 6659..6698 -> -0.18 A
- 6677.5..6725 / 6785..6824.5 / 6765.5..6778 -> -0.30 A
